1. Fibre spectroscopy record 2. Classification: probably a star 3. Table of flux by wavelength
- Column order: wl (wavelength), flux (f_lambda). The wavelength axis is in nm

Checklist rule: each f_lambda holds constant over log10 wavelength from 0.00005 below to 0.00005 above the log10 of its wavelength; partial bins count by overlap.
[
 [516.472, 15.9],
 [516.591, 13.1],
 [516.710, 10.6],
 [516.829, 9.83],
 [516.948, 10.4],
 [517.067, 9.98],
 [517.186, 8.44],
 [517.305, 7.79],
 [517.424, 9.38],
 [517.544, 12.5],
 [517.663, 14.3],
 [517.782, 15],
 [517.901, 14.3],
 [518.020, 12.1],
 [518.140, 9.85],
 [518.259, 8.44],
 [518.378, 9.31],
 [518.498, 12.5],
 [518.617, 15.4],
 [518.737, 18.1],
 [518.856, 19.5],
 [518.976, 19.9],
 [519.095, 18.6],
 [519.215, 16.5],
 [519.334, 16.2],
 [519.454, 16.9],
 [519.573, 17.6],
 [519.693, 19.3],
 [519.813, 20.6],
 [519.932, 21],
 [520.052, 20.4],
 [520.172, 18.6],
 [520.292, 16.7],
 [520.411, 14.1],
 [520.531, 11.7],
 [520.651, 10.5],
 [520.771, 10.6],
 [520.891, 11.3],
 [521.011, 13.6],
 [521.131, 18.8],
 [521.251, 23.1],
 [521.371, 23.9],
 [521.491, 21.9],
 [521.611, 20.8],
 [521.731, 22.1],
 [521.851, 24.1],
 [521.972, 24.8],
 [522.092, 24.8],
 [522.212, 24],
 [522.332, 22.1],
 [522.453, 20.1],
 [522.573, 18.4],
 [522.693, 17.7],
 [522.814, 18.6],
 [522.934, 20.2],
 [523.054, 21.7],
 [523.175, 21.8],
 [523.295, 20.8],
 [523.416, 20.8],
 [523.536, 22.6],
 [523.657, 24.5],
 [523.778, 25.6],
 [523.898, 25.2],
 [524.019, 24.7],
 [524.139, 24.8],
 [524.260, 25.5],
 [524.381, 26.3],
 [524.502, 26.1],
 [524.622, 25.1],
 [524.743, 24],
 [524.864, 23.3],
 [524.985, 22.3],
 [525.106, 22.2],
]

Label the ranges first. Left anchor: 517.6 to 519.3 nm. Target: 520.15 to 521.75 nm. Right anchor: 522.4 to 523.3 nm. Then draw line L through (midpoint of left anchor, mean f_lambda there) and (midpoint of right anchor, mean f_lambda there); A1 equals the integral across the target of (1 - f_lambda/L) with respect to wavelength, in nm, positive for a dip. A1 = 0.08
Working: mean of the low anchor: 14.6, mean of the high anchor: 19.9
